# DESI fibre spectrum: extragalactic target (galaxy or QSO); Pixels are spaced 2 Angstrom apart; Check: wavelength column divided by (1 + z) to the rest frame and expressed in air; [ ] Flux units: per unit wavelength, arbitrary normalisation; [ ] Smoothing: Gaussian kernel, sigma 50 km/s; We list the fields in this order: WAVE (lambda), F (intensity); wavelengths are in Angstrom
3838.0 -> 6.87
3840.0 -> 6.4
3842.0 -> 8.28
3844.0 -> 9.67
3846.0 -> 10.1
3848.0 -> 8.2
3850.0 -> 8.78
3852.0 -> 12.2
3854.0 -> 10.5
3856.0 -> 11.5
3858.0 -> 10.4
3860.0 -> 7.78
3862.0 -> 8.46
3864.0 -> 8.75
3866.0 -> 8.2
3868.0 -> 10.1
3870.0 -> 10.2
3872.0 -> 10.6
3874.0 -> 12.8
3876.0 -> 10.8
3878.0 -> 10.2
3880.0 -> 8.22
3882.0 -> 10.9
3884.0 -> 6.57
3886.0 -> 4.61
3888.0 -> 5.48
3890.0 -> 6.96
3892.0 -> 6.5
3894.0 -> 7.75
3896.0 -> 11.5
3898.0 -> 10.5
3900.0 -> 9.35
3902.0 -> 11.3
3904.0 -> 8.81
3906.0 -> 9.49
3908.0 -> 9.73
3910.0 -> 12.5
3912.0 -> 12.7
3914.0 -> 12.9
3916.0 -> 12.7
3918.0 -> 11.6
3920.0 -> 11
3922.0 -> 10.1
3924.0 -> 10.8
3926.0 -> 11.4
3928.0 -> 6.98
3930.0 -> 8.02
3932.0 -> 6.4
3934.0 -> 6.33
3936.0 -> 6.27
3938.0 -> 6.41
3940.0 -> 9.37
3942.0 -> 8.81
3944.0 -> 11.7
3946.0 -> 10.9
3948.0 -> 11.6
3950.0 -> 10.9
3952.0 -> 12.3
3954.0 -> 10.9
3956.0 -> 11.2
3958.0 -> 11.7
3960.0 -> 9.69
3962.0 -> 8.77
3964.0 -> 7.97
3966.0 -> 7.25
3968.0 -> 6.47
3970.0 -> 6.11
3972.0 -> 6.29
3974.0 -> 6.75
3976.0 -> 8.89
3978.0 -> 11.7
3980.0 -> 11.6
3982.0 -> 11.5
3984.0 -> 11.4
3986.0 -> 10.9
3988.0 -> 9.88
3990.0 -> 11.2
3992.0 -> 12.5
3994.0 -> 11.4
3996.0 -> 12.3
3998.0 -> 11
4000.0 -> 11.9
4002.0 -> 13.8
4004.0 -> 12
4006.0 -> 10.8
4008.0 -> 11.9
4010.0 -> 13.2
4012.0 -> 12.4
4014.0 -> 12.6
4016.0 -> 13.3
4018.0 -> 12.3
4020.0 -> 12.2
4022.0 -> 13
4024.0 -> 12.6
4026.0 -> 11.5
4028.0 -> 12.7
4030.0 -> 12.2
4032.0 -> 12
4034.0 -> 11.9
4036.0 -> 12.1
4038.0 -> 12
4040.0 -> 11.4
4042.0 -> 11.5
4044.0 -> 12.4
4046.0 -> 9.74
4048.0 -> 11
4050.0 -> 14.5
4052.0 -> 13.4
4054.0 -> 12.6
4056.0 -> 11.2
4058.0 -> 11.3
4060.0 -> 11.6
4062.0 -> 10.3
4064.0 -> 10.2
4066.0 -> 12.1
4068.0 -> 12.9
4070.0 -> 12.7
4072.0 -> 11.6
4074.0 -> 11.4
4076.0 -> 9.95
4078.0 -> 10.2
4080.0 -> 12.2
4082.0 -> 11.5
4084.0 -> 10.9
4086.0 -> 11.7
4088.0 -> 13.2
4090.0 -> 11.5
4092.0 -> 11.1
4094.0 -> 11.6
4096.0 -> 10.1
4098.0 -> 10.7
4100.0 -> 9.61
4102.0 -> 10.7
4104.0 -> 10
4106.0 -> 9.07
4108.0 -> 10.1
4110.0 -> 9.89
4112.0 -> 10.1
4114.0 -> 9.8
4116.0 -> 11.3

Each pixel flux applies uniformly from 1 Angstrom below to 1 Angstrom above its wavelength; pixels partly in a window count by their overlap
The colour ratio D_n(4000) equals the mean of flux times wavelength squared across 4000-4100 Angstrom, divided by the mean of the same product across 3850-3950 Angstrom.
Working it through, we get 1.3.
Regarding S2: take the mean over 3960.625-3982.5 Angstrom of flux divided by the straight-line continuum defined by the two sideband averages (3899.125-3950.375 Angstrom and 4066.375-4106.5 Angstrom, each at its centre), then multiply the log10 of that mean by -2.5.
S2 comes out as 0.22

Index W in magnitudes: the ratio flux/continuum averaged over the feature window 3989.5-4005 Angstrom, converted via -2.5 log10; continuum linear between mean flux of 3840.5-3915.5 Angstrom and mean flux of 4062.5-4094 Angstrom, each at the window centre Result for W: -0.13 mag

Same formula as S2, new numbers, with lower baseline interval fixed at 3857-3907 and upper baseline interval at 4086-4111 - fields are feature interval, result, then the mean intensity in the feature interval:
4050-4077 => -0.13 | 11.7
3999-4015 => -0.23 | 12.3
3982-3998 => -0.15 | 11.4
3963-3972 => 0.37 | 6.88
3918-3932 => -0.03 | 9.61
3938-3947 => -0.03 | 9.77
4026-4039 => -0.19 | 12.1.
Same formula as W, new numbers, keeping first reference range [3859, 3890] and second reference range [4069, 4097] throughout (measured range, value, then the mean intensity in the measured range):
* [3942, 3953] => -0.15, 11.2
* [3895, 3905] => -0.13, 10.3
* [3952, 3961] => -0.12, 11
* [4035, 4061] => -0.09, 11.9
